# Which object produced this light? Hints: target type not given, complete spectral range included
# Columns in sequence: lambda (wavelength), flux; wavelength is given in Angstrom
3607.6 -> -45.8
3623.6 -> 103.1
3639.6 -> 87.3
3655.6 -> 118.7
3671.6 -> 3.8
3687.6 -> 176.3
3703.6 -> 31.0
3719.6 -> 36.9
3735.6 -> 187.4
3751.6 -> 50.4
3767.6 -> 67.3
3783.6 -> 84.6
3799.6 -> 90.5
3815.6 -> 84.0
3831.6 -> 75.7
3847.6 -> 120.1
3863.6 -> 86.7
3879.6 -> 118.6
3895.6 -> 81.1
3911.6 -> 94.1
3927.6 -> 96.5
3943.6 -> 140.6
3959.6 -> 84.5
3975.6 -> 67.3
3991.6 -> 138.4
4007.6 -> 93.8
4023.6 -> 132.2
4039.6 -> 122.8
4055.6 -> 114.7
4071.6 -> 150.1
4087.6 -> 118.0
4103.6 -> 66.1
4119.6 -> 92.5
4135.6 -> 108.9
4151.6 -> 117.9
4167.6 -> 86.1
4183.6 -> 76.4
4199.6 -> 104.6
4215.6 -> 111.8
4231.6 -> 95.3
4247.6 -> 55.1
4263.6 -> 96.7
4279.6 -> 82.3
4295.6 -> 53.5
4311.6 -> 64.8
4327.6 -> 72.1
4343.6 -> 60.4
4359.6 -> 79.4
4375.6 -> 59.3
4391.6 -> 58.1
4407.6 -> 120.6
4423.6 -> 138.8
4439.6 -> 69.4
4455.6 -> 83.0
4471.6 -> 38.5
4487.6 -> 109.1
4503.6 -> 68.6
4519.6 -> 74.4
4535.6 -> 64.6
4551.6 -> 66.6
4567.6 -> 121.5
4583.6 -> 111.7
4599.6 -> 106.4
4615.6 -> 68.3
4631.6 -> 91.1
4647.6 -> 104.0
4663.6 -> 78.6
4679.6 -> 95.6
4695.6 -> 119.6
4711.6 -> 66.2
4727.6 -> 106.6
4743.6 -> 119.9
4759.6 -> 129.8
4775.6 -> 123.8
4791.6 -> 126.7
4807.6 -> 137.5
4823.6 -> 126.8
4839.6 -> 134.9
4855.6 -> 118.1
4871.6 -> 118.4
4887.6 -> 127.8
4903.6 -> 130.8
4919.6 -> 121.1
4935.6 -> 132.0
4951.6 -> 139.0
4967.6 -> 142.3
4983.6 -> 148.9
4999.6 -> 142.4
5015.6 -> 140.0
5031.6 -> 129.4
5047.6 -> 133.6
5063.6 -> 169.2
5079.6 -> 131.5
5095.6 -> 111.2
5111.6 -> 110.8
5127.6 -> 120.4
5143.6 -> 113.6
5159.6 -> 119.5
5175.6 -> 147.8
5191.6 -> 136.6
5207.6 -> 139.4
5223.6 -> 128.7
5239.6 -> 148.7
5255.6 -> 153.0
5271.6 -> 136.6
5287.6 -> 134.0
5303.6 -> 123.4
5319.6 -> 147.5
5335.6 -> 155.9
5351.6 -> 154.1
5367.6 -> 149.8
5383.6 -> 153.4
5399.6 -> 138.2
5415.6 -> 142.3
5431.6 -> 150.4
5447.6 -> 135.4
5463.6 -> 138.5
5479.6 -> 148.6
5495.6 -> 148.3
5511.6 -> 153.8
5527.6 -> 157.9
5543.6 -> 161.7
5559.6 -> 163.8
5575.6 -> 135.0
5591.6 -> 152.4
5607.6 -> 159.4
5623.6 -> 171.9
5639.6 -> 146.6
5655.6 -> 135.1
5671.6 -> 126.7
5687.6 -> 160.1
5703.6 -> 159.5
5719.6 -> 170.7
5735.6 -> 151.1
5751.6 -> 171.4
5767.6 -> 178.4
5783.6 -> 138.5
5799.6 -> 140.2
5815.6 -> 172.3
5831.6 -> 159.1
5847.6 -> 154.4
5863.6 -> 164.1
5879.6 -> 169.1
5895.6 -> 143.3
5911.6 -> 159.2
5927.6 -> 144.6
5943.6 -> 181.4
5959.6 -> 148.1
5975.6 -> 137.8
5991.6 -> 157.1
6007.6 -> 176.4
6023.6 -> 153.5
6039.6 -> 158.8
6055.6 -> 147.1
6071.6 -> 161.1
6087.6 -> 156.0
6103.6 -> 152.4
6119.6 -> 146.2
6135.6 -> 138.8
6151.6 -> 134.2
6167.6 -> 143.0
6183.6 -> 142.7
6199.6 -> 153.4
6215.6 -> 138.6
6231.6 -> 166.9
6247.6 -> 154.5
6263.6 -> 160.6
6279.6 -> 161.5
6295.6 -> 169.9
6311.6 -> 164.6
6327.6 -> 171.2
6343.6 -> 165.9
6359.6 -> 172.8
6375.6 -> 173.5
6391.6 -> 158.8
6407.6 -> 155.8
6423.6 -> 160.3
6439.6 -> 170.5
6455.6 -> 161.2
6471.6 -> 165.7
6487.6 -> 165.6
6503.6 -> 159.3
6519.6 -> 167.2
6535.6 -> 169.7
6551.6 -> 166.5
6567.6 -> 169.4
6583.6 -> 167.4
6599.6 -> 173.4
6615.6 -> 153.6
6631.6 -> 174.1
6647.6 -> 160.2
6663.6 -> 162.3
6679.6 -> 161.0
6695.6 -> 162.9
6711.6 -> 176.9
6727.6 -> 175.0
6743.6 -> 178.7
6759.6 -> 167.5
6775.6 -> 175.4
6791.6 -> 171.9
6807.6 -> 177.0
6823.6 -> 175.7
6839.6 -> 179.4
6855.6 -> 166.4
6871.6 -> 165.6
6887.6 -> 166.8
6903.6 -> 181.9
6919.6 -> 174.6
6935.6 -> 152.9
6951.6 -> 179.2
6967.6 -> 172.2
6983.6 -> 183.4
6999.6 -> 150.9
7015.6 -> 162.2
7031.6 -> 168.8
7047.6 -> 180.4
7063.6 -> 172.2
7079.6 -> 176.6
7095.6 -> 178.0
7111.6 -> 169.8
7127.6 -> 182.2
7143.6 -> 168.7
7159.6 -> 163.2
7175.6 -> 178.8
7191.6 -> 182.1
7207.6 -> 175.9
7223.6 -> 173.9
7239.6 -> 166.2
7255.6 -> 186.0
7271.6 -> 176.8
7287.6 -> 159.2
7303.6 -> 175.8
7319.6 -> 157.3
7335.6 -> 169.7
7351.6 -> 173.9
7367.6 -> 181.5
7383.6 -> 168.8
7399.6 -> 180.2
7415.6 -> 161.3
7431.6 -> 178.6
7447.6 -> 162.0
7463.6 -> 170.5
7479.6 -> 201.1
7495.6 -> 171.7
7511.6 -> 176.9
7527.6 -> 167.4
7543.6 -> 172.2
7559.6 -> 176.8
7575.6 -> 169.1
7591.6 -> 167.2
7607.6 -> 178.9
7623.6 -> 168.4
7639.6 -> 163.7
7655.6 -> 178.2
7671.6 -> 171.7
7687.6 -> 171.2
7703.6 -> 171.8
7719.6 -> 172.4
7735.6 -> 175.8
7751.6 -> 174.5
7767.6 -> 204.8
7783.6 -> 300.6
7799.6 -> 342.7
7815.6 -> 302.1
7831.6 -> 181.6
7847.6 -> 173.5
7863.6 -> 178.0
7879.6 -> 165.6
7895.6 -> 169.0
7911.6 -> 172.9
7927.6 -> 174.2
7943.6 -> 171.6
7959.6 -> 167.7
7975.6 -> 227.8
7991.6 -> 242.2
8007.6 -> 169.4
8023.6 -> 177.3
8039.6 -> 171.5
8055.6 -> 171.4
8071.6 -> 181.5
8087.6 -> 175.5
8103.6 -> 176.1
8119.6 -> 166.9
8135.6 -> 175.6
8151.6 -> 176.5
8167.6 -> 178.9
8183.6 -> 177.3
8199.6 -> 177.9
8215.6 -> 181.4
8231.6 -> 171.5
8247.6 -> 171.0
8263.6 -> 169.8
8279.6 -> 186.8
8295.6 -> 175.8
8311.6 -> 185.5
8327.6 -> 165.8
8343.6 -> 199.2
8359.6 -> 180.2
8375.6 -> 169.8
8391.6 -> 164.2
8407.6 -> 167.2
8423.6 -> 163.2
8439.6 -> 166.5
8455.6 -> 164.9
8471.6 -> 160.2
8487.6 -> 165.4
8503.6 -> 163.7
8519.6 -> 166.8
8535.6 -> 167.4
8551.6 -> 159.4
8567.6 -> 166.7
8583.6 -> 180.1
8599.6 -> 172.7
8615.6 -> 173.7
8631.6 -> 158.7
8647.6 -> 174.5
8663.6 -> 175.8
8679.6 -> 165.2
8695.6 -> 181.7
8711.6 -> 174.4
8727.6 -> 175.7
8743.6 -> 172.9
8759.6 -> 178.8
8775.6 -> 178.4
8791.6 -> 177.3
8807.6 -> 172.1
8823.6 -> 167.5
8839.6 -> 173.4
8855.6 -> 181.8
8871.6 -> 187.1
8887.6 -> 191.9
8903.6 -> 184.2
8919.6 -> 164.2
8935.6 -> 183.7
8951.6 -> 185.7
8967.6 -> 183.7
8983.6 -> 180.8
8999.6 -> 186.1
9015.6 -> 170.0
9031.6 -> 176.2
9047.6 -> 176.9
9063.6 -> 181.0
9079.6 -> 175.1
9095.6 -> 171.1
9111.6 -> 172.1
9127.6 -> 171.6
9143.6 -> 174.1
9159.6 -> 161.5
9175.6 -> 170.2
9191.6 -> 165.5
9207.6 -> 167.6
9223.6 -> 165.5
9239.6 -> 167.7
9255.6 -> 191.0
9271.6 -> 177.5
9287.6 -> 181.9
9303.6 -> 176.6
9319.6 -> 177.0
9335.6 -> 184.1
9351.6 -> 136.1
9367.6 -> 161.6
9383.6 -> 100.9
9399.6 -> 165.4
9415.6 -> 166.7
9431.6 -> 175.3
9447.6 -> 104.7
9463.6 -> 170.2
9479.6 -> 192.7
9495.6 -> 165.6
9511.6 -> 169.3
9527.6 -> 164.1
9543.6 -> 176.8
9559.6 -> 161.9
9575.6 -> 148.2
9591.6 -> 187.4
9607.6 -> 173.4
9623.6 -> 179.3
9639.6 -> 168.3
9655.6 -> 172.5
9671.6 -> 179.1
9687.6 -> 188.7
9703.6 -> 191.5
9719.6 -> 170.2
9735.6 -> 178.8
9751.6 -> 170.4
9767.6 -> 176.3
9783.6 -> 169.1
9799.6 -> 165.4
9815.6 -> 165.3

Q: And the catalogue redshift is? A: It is 0.19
